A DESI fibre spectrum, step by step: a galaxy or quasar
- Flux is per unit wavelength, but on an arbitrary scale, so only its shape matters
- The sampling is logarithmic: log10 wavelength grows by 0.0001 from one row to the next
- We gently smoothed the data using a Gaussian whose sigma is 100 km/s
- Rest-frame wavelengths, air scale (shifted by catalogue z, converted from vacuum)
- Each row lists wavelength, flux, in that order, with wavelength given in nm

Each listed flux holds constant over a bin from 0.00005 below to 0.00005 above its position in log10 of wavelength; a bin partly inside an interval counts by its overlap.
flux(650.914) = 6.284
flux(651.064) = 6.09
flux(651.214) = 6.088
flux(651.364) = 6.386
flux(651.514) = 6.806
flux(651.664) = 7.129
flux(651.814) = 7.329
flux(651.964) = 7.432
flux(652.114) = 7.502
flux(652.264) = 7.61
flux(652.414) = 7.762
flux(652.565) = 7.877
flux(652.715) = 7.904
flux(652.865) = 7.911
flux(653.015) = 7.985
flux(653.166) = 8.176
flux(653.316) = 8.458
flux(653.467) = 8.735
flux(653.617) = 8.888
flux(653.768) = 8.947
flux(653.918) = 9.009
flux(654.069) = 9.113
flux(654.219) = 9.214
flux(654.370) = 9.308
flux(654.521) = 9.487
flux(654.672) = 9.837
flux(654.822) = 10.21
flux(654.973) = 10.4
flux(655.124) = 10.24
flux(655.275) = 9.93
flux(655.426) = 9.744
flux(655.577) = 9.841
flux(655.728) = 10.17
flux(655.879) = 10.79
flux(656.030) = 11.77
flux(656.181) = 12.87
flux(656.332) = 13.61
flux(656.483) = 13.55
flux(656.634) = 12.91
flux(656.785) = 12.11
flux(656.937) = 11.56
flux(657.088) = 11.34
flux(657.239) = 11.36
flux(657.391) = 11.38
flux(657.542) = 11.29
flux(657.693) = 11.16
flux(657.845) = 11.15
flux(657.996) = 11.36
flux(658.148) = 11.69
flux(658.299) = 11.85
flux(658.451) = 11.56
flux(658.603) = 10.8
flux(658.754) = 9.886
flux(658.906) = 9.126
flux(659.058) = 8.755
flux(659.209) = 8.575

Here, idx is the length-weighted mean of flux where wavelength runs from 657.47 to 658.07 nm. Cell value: 11.2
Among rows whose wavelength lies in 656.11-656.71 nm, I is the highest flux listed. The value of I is 13.61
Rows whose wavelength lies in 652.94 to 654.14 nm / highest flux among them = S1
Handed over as 9.113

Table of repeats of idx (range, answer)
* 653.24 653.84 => 8.75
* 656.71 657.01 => 11.8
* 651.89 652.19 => 7.48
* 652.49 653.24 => 7.97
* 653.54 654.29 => 9.04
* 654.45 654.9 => 9.86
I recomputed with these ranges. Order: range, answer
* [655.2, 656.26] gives 12.87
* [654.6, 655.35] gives 10.4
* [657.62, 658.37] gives 11.85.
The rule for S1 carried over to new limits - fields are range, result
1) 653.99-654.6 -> 9.487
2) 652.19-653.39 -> 8.458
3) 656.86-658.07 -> 11.56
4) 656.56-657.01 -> 12.91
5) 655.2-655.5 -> 9.93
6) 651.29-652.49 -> 7.762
